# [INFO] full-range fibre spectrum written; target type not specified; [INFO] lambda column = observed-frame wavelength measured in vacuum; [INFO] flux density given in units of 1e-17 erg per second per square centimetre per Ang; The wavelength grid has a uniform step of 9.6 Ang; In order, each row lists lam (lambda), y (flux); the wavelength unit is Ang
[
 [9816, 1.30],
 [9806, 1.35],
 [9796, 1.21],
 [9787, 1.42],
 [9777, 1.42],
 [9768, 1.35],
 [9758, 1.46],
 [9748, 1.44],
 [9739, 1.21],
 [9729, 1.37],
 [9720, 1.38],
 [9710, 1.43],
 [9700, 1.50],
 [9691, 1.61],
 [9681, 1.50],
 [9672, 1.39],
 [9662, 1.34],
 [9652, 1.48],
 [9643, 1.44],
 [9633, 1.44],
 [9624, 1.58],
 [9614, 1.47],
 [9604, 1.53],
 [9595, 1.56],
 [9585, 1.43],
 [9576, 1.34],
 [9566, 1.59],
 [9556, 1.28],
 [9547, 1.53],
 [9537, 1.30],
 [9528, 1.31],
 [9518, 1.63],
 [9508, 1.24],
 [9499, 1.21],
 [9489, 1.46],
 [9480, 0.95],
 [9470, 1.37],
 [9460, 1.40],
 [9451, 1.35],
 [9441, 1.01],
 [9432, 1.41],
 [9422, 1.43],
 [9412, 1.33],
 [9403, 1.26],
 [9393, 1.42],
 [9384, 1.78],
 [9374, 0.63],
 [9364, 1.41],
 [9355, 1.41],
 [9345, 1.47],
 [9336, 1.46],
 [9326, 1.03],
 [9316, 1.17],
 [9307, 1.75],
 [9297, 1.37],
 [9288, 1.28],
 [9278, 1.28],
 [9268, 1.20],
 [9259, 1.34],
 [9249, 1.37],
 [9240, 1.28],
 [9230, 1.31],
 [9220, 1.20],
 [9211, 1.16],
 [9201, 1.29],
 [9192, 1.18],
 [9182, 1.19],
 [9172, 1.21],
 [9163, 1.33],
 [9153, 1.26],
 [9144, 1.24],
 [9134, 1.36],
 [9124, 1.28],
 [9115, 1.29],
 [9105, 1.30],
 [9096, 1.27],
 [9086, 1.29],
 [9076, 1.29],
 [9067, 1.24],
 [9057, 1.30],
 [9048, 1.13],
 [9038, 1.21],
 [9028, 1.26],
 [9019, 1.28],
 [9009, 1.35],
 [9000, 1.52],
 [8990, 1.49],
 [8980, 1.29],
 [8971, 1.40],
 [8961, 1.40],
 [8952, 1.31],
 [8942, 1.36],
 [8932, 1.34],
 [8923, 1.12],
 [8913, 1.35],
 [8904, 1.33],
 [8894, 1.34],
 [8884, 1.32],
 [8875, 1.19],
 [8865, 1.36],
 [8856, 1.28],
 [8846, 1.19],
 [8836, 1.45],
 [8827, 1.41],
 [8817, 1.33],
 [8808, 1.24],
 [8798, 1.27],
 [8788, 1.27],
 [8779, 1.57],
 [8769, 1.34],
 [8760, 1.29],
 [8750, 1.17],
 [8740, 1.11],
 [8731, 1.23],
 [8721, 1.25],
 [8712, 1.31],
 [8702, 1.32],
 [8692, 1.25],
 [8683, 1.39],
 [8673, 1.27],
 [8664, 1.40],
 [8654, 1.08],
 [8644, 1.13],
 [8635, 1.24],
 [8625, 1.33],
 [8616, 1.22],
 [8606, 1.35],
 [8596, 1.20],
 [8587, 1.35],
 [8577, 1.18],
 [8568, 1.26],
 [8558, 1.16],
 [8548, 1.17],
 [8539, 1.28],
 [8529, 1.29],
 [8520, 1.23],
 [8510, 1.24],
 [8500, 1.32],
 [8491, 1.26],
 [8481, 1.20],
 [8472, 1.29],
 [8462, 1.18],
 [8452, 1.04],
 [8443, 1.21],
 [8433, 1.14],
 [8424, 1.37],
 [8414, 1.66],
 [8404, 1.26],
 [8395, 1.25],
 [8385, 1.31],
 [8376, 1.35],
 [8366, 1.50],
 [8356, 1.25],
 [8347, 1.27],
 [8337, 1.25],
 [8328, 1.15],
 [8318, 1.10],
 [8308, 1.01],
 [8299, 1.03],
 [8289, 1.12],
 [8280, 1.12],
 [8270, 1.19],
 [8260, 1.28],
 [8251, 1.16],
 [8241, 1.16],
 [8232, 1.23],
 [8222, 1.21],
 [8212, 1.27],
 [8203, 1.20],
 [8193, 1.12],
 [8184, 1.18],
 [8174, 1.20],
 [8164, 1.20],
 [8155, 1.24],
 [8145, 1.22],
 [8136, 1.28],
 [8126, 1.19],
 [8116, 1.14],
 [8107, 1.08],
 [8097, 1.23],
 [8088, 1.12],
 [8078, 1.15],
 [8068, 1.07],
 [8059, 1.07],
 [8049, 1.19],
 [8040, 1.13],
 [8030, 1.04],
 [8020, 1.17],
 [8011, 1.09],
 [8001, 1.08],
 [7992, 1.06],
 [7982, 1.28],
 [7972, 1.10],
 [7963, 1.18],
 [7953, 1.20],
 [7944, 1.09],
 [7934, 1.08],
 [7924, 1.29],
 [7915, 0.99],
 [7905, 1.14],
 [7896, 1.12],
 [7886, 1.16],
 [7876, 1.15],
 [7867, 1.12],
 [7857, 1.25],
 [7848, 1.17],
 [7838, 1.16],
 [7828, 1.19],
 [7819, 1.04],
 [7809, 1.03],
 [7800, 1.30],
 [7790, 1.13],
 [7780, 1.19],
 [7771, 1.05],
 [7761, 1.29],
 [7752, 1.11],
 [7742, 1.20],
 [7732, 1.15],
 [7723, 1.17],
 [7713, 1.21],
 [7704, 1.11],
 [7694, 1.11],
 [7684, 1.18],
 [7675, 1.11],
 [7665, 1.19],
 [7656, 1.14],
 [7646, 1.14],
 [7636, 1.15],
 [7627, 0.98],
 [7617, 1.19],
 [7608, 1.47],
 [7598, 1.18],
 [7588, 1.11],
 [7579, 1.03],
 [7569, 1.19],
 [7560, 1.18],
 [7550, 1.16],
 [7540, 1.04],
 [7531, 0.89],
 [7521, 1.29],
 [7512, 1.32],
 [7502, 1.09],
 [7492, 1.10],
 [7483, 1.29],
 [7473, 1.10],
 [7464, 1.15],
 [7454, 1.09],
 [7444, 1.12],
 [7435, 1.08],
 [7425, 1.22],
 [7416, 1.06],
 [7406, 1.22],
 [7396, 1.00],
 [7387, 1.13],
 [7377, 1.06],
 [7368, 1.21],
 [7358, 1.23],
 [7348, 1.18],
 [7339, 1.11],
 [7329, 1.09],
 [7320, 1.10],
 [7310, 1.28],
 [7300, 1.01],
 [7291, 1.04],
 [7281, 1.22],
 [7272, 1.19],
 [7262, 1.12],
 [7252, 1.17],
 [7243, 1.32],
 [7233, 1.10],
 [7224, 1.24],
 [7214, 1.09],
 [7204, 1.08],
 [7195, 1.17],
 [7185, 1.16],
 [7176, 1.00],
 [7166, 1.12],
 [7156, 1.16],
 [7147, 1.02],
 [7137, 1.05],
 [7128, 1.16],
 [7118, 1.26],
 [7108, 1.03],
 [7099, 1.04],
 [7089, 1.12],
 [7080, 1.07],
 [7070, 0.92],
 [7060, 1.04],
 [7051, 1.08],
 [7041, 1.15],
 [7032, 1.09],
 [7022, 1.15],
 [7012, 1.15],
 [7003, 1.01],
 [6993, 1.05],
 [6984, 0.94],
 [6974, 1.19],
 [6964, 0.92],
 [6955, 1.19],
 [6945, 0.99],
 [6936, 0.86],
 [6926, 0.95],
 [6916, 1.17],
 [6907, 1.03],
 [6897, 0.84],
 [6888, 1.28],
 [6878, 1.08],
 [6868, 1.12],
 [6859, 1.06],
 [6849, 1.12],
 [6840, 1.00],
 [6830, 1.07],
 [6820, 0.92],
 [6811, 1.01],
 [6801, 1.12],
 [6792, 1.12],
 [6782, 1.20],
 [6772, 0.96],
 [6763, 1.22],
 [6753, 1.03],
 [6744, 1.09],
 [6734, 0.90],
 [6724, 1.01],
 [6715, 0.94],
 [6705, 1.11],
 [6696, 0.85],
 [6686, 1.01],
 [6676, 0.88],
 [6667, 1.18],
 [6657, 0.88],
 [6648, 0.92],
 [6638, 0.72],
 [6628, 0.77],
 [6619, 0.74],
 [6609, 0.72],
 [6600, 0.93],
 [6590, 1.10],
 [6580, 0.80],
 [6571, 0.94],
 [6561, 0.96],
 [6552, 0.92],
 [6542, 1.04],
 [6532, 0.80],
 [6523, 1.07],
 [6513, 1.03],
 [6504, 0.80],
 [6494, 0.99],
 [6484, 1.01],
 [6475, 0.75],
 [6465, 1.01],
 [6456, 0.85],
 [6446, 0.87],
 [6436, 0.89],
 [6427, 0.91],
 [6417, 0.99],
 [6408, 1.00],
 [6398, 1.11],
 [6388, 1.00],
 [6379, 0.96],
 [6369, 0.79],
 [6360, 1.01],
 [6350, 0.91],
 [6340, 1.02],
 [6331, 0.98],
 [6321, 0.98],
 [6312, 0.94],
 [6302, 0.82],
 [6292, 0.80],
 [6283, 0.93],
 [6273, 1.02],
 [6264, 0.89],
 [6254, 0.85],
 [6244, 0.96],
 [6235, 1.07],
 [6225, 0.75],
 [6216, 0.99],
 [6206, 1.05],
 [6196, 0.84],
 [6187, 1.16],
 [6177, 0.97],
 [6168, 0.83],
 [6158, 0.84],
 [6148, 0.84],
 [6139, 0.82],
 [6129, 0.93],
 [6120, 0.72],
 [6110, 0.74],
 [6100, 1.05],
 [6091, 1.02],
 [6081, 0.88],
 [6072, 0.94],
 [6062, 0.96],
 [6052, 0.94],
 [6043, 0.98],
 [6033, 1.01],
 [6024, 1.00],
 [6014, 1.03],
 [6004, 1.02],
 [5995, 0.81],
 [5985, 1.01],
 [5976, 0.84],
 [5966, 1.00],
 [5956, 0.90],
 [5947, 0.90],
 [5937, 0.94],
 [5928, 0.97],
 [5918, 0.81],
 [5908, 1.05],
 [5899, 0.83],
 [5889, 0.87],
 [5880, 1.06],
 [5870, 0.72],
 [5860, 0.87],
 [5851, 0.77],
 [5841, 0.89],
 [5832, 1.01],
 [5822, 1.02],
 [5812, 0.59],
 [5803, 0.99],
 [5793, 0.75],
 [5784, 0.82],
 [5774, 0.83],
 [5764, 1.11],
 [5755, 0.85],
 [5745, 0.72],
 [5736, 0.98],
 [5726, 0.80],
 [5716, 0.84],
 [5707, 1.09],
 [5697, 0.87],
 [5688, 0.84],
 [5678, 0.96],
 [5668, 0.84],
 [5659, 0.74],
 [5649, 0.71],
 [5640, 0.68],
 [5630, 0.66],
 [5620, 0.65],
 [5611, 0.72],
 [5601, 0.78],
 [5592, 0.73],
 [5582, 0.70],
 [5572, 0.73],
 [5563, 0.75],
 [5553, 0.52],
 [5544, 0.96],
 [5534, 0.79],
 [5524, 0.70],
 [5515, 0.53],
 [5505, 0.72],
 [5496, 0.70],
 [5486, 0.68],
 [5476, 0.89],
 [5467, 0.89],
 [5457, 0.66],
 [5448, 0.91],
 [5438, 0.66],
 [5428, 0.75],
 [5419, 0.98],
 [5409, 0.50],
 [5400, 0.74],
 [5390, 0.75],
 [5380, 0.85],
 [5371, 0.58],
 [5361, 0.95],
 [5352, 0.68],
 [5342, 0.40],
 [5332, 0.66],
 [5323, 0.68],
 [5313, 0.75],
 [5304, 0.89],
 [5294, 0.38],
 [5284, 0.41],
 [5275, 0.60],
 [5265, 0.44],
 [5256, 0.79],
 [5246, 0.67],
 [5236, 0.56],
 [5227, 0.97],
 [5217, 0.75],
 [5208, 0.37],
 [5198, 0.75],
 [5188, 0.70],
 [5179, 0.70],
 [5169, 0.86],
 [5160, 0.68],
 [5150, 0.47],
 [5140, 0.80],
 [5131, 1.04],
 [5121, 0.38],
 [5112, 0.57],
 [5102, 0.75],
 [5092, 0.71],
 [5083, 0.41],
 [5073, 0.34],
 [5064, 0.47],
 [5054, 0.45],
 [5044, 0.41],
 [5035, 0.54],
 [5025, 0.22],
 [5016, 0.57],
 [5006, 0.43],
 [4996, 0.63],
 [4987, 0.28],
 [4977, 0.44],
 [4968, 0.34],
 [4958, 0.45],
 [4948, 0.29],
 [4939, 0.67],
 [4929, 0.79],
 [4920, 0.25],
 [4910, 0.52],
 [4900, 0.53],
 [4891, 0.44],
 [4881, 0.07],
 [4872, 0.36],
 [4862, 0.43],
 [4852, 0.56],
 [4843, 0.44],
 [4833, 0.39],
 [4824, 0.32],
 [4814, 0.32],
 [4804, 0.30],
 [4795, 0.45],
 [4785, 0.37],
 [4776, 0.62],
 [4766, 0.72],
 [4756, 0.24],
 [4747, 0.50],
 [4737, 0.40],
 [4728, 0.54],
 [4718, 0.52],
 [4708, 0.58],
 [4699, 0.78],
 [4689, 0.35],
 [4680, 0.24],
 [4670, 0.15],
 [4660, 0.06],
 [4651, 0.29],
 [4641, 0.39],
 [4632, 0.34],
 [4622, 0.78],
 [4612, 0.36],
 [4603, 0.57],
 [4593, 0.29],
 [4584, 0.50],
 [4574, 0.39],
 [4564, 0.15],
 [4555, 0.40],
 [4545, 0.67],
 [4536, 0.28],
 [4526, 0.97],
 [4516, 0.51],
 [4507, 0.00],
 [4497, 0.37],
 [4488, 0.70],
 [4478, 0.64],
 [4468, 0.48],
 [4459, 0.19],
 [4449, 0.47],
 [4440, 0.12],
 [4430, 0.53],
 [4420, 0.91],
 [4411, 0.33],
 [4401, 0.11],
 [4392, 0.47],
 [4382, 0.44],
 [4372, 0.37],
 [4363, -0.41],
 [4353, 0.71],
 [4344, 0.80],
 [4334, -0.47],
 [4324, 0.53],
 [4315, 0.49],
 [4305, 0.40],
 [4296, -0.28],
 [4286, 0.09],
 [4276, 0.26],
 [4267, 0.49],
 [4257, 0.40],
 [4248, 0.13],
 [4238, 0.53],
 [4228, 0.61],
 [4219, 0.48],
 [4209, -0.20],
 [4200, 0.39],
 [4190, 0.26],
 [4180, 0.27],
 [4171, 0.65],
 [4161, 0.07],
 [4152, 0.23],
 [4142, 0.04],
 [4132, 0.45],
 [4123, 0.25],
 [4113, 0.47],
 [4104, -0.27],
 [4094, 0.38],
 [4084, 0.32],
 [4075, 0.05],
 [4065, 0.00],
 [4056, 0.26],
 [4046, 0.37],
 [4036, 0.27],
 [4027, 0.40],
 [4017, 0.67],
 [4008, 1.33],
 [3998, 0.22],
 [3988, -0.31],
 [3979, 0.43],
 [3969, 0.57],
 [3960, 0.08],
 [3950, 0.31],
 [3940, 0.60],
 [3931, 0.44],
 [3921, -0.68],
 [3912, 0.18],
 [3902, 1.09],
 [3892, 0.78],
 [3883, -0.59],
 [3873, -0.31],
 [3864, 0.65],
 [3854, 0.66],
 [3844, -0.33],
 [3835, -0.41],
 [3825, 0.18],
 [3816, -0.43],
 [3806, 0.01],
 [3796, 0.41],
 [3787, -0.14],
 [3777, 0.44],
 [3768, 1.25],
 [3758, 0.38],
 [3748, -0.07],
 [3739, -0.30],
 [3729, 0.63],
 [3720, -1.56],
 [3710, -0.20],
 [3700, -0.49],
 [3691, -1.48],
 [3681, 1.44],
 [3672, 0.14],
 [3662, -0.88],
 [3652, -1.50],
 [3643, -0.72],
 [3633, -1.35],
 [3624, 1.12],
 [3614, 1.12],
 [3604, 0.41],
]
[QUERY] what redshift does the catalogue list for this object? 0.28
